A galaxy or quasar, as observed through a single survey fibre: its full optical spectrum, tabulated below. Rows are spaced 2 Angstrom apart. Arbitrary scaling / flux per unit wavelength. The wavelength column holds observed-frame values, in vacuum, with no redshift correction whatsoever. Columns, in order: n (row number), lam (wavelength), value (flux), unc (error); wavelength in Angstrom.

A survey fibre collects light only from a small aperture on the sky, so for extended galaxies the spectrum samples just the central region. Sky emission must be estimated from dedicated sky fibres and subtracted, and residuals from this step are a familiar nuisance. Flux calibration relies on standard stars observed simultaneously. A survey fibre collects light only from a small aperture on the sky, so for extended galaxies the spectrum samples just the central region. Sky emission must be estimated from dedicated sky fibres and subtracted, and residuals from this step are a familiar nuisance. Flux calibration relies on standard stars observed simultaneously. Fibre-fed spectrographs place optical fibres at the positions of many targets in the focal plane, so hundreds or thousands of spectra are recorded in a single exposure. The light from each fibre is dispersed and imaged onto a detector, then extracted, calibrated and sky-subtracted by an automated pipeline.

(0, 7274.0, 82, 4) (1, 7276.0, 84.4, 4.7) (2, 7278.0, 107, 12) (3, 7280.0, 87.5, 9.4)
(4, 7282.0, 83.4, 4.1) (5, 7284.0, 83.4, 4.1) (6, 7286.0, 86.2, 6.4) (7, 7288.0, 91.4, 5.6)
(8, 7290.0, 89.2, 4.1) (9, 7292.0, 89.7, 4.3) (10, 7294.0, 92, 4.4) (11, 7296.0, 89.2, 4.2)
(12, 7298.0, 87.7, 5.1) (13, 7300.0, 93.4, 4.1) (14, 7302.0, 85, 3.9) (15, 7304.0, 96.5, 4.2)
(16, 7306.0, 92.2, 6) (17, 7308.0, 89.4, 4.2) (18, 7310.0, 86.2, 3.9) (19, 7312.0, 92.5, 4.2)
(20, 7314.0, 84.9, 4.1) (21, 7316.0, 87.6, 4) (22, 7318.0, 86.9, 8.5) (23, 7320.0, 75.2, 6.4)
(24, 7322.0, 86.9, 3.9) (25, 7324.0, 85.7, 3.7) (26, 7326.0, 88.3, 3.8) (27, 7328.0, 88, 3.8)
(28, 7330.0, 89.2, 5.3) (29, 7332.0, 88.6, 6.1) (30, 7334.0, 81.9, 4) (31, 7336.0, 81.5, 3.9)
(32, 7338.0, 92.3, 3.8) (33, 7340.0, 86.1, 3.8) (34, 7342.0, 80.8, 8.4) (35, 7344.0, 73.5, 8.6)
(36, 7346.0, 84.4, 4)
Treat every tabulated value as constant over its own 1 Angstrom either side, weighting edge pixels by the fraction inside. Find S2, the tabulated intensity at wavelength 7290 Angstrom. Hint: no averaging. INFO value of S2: 89.2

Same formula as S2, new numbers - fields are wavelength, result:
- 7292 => 89.7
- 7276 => 84.4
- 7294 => 92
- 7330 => 89.2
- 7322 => 86.9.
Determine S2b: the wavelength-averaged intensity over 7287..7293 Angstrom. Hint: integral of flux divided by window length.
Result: 90.1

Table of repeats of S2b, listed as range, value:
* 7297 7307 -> 91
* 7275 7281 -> 93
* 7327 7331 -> 88.6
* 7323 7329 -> 87.3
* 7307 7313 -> 89.4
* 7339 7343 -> 83.4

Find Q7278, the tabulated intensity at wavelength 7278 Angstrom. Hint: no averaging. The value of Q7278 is 107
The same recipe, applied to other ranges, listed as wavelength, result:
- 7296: 89.2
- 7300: 93.4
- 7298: 87.7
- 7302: 85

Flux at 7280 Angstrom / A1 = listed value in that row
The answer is 87.5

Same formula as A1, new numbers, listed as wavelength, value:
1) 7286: 86.2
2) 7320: 75.2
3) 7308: 89.4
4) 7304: 96.5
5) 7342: 80.8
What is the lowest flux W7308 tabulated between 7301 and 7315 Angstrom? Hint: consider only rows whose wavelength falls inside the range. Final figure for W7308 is 84.9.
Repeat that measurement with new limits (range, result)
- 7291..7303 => 85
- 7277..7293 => 83.4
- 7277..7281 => 87.5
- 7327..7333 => 88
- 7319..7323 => 75.2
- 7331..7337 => 81.5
